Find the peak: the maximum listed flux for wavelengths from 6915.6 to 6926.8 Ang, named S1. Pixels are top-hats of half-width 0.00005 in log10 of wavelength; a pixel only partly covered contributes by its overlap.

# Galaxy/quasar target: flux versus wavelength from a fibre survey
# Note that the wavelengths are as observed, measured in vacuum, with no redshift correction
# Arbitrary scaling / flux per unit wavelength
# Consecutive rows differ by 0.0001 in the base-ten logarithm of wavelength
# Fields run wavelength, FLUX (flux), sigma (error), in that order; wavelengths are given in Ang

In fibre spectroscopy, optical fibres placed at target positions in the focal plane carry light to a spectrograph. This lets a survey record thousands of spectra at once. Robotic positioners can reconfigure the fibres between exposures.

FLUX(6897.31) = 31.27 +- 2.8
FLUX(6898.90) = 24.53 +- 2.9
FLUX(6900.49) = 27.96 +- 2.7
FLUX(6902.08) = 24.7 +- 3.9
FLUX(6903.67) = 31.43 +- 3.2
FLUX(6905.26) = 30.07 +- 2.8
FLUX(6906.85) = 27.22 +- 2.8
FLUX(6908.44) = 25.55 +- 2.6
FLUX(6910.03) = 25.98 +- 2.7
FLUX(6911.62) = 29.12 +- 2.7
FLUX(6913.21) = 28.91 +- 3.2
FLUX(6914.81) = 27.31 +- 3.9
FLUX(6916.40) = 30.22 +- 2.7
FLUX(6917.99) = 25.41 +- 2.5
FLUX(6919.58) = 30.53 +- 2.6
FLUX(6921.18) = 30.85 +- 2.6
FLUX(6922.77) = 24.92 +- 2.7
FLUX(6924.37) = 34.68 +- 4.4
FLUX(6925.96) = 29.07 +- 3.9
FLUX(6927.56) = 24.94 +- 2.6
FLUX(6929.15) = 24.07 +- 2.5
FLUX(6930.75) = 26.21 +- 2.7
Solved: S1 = 34.68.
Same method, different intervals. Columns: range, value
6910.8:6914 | 29.12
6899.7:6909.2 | 31.43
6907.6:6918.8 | 30.22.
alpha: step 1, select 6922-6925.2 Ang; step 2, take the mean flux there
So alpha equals 29.8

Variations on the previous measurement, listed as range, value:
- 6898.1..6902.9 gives 25.7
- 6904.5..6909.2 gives 27.6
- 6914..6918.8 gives 27.7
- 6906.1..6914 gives 27.4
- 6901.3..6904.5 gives 28.1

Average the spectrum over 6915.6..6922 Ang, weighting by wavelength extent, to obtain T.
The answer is 29.3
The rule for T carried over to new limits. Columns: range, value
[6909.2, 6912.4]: 27.5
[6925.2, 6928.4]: 26.9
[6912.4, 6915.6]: 28.1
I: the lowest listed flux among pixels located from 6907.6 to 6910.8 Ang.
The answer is 25.55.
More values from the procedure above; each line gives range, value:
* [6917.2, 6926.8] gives 24.92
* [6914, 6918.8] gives 25.41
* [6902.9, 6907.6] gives 27.22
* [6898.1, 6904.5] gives 24.53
